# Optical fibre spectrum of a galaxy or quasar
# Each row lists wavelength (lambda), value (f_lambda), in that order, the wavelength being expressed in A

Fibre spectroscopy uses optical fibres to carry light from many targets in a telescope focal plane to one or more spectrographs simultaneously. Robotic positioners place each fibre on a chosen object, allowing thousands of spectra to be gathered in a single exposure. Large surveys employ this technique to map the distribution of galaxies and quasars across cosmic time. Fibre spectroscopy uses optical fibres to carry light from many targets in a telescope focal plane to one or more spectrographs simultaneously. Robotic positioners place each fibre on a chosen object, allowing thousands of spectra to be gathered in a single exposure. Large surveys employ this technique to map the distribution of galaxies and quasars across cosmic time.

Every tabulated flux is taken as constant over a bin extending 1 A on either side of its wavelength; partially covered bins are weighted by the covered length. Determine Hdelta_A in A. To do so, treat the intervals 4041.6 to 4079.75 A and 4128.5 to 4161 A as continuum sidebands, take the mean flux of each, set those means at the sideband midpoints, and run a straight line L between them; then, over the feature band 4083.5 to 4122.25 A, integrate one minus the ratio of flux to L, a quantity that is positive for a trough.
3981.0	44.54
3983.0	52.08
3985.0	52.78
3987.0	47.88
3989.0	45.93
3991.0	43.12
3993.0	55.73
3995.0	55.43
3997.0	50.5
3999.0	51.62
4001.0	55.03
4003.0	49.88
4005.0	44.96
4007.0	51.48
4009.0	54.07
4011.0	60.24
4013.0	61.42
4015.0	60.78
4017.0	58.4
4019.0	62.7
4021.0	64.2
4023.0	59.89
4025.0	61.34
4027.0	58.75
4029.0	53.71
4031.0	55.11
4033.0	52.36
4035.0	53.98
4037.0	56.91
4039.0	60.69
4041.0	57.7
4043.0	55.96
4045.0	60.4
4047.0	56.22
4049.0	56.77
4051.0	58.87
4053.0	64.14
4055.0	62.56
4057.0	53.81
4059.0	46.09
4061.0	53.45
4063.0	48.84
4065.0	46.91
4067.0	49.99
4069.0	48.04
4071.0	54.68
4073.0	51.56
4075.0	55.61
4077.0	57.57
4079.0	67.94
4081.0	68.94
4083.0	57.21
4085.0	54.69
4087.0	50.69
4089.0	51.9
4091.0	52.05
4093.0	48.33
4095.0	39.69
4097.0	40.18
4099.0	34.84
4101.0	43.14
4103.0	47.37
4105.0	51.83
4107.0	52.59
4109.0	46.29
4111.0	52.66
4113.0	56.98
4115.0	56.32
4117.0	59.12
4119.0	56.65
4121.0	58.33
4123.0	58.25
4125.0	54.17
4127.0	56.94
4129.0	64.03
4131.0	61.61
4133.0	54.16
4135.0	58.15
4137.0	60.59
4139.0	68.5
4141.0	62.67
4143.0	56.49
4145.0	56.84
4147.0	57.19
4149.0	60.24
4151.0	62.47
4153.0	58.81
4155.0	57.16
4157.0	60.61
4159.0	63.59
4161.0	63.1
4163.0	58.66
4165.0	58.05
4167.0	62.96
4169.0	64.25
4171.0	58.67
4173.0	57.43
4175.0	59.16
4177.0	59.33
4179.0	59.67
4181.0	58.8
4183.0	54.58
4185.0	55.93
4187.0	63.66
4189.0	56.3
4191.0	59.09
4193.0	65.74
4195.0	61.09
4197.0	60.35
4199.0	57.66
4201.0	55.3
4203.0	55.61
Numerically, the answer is 5.0 A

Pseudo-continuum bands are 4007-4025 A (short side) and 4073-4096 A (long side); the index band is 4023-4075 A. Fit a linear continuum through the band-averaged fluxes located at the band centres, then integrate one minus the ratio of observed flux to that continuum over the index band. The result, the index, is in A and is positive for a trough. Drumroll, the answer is 2.0 A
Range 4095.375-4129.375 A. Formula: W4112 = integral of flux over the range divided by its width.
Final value 51.9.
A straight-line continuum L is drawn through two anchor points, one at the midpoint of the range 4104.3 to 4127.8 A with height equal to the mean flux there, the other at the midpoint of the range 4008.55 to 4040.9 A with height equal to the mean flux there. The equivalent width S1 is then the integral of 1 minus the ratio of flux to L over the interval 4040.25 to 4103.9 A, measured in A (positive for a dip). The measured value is 4.2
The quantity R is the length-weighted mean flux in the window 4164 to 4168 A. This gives 60.5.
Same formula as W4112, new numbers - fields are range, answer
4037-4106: 53.2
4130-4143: 60.6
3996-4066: 56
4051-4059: 58.2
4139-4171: 60.4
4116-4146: 59.1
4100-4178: 57.8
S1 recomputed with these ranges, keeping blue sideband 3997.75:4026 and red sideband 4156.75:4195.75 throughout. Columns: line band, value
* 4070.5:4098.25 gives 2.26 A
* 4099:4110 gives 2.18 A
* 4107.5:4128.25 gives 1.16 A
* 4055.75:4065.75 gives 1.31 A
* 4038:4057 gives -0.49 A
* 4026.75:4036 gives 0.44 A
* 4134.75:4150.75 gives -0.25 A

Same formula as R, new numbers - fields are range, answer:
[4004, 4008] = 48.2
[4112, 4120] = 57.3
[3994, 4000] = 52.5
